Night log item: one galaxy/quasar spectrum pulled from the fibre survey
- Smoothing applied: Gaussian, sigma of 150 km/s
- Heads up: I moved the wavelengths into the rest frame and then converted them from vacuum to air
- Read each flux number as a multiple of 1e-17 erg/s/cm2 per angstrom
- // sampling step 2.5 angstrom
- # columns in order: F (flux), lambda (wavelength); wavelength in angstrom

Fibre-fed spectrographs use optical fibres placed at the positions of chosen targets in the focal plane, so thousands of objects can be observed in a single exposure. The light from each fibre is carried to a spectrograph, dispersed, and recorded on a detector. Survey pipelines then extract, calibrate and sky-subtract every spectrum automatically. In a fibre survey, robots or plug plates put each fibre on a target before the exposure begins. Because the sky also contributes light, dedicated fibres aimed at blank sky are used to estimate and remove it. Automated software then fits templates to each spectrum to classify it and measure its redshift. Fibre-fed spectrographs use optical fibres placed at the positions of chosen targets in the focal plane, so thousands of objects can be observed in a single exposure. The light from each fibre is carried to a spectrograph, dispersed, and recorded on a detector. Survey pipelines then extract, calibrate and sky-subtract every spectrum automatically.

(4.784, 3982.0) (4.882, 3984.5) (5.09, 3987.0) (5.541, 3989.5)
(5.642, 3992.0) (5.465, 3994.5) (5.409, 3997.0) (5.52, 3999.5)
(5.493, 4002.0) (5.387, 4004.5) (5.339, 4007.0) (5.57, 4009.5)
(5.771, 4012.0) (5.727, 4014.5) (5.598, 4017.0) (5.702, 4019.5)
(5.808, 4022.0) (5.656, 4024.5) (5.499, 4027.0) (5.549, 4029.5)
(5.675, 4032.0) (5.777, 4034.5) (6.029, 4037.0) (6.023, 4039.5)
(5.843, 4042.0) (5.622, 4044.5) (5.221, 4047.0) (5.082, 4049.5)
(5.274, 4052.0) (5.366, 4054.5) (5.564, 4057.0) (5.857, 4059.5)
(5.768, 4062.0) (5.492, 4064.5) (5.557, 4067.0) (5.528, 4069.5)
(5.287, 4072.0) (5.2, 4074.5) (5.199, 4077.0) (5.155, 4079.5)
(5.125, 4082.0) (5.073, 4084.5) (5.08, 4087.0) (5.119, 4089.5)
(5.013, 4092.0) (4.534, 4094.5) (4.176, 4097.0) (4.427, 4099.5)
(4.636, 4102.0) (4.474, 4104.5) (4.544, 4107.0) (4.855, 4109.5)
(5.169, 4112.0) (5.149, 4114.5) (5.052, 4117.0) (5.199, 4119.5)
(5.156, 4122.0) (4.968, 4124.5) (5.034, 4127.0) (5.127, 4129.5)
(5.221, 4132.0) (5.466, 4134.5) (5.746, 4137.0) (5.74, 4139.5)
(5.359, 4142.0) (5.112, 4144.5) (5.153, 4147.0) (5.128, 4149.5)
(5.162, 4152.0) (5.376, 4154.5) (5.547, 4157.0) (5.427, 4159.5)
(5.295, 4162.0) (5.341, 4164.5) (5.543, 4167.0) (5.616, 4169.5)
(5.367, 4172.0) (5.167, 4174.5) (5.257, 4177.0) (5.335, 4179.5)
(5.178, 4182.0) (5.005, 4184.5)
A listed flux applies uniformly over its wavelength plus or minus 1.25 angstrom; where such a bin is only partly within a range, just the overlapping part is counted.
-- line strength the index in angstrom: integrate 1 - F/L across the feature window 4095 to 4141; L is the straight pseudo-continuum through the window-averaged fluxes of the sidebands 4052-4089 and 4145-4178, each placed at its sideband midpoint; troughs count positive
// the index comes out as 2.98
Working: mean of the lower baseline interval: 5.37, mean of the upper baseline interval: 5.33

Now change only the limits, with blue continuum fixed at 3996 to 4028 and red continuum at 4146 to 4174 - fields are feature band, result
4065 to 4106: 3.7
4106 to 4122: 1.2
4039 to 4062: -0.1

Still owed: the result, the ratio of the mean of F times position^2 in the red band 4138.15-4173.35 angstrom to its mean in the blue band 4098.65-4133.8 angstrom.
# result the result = 1.1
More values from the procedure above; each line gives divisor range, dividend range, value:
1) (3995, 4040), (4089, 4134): 0.91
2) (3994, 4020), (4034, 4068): 1.03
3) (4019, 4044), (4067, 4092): 0.93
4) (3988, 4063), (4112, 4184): 1.00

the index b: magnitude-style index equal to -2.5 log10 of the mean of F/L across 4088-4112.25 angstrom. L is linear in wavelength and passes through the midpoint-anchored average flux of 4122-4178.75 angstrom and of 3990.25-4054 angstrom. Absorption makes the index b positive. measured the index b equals 0.16 mag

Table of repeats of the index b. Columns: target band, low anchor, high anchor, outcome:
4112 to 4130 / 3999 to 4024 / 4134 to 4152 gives 0.063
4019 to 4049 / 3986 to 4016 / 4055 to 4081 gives -0.040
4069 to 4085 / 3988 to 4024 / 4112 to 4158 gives 0.037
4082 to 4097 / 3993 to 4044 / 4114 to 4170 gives 0.112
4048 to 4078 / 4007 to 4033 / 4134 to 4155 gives 0.022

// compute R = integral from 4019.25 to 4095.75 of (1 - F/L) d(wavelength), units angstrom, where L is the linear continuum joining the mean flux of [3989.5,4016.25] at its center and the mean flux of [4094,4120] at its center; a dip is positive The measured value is -4.8 angstrom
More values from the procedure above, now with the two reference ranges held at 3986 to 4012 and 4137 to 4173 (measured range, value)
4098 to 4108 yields 1.66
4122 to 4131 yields 0.56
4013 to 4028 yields -0.59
